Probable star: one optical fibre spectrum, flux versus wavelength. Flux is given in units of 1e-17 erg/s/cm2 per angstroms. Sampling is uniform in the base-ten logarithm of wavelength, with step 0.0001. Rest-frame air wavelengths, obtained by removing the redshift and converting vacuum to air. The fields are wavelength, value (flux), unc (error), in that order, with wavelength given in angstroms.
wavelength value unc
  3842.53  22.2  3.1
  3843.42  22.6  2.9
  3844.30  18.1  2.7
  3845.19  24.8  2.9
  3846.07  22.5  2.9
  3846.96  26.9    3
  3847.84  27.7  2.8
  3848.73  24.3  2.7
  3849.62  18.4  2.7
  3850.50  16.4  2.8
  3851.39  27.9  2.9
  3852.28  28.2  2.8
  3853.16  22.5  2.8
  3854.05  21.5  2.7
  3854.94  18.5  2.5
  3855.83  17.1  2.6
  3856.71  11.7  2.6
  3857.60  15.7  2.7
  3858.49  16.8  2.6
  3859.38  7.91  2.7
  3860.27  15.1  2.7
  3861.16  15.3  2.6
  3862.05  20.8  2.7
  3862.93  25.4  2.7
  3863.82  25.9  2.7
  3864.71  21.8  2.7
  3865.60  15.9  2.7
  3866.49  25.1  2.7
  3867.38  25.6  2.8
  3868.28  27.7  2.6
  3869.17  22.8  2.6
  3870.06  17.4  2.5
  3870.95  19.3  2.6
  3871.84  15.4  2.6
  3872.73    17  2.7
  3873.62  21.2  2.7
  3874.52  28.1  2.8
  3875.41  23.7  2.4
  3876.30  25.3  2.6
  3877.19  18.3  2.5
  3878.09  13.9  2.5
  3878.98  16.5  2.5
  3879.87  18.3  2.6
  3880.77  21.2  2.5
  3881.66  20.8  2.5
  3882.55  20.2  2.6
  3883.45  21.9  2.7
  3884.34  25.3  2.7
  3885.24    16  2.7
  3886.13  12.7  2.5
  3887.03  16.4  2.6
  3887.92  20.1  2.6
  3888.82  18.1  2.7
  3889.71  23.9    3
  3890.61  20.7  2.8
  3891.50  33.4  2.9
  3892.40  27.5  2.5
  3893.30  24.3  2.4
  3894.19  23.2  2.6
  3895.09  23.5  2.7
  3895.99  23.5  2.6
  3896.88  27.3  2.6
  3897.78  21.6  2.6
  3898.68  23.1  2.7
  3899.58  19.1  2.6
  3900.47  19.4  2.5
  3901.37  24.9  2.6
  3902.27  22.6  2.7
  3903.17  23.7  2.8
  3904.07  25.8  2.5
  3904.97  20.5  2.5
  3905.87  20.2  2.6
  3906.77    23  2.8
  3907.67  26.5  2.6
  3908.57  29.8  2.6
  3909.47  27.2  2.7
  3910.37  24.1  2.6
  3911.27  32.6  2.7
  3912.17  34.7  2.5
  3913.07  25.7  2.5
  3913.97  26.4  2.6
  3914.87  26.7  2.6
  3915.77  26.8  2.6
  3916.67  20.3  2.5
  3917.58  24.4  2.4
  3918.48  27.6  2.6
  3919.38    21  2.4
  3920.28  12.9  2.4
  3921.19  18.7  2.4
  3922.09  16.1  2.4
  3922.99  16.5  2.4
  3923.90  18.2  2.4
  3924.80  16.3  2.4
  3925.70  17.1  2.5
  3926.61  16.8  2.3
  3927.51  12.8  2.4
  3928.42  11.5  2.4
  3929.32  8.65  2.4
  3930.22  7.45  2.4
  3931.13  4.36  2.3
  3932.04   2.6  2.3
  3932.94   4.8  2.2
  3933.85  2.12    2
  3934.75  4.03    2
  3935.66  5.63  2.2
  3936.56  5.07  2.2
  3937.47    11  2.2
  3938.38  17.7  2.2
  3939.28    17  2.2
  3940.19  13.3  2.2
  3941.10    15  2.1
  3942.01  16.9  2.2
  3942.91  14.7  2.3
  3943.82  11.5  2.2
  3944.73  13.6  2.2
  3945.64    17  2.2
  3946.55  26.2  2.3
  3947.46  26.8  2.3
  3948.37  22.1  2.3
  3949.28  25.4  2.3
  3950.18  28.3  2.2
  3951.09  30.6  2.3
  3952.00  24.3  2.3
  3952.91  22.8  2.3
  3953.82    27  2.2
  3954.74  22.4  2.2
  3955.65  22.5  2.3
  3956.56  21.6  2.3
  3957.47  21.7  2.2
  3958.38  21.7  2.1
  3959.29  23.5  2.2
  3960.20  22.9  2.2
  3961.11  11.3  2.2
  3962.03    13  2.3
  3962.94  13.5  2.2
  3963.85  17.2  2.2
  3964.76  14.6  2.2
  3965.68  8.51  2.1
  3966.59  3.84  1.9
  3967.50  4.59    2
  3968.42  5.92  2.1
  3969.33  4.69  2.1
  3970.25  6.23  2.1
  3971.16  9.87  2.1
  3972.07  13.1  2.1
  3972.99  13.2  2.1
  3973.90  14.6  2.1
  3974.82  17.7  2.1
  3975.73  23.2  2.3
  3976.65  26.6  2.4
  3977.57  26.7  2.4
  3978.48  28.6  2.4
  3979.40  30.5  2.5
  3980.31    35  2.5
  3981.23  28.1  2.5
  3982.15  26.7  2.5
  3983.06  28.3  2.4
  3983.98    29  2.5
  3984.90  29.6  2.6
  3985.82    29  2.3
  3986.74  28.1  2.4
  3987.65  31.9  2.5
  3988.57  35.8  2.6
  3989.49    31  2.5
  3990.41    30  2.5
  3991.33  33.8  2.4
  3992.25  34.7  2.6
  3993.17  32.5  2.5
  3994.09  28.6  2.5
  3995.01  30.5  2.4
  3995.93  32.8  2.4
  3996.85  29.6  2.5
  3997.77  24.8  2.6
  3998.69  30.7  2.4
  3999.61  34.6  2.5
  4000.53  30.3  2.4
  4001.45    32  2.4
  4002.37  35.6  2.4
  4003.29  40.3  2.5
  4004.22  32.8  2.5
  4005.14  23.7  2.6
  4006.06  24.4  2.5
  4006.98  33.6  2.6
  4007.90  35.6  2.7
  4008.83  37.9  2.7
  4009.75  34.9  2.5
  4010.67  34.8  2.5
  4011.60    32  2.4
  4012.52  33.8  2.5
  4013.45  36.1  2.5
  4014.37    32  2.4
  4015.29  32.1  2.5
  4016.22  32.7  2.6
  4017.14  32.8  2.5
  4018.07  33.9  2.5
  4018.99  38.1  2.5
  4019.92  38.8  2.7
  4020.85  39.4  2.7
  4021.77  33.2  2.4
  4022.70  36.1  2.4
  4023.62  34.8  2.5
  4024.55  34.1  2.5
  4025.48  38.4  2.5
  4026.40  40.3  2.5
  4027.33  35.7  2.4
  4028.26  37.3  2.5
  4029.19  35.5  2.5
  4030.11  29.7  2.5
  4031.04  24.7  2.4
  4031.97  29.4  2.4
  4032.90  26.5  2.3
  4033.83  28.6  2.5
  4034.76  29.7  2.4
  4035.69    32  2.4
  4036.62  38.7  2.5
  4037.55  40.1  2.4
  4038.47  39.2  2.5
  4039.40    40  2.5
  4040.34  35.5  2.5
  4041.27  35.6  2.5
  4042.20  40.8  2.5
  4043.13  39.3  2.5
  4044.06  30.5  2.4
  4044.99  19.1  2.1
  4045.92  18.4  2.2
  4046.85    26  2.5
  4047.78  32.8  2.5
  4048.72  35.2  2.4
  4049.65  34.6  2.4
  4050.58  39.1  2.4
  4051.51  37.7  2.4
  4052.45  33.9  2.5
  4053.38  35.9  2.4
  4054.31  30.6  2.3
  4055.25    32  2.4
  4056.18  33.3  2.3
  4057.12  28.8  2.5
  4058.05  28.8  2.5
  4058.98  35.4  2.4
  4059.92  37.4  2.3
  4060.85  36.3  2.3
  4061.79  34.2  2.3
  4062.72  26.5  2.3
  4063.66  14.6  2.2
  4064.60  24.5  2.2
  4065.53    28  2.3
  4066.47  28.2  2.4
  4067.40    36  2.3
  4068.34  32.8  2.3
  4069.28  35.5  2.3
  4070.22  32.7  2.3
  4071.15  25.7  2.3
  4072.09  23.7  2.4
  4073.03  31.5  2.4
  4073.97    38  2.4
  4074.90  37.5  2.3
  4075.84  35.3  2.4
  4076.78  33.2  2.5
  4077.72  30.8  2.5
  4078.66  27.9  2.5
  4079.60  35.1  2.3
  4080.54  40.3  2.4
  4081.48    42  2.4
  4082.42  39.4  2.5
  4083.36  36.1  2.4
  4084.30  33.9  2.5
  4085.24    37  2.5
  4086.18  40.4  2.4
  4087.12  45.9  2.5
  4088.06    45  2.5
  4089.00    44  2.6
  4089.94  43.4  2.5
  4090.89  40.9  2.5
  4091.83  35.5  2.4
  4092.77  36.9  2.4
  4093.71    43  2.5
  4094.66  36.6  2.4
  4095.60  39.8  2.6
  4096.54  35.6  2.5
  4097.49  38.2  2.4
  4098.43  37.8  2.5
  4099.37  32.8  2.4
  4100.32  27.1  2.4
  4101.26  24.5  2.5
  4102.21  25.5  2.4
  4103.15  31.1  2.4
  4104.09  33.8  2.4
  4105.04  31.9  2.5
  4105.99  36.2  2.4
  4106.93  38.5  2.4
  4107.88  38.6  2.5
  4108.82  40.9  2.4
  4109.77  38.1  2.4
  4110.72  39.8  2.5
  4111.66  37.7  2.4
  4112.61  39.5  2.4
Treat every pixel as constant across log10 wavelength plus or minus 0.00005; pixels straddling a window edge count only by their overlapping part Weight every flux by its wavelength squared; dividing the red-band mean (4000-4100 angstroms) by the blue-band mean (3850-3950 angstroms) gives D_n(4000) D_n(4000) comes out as 1.89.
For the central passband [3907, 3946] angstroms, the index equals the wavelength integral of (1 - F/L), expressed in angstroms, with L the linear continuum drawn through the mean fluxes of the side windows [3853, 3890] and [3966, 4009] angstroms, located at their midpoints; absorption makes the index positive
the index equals 9.7 angstroms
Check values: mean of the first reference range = 19.6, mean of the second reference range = 26.1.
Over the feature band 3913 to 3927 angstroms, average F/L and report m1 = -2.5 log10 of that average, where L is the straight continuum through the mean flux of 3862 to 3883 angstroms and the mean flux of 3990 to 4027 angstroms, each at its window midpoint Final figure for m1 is 0.227 mag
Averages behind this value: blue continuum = 21.2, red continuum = 33.4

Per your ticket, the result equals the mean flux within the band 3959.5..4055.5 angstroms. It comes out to 29.1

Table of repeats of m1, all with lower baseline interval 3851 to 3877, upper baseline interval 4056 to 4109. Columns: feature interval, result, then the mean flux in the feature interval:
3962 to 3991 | 0.32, 20.8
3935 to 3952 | 0.41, 17.7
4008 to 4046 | -0.11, 34.1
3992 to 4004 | -0.11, 32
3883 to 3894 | 0.02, 21.7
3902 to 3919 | -0.10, 25.7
